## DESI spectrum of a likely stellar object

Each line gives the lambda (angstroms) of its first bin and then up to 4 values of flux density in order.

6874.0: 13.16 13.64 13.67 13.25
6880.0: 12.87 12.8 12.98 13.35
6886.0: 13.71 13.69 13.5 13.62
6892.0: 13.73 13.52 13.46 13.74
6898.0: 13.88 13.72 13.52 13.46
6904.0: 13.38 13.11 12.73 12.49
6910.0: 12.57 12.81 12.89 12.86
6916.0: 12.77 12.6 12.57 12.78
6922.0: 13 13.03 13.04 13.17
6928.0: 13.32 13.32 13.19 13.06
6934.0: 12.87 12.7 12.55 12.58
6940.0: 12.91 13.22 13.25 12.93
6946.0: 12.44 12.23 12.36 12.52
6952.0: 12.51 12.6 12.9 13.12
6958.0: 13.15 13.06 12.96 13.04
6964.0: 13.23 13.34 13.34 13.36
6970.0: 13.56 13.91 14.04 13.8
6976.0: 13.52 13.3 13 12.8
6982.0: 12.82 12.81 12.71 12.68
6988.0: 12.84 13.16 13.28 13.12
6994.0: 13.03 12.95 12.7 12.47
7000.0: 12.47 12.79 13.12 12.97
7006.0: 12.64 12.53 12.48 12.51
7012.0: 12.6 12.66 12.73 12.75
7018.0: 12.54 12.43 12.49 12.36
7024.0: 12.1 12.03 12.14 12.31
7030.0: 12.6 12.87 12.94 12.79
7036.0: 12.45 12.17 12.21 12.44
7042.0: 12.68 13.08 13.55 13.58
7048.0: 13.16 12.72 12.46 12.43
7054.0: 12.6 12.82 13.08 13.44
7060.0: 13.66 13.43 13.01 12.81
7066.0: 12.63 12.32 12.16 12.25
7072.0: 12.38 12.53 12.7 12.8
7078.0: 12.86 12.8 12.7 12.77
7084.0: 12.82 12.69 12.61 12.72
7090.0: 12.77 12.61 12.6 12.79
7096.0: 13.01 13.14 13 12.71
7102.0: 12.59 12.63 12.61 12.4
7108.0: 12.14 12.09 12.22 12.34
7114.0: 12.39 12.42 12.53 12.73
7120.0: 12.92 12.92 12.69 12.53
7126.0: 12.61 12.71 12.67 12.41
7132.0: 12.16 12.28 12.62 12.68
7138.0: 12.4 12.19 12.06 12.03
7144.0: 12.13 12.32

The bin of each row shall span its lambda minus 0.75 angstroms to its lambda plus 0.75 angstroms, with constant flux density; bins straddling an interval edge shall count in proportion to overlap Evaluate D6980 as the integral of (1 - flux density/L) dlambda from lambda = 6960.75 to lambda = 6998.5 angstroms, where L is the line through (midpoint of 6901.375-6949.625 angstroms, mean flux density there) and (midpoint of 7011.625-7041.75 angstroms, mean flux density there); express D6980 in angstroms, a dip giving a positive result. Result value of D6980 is -1.5 angstroms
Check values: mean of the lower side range 12.9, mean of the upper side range 12.5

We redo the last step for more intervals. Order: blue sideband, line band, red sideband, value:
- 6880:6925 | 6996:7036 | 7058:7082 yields 1.0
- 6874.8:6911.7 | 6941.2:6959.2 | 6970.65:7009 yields 0.5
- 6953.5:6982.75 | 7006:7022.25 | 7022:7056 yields 0.4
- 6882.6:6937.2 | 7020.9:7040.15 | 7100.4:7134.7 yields 0.5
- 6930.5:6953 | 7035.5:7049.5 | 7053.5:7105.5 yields -0.1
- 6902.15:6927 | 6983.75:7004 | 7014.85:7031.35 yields -0.5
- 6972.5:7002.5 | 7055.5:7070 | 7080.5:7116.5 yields -0.2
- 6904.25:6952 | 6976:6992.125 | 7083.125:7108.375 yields -0.2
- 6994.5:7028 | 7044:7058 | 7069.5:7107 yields -0.3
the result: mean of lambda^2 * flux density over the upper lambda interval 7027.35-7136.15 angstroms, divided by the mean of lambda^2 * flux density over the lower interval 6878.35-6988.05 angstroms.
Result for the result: 1.0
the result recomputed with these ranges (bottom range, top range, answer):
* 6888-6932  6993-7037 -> 0.99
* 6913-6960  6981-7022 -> 1.01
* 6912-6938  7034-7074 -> 1.03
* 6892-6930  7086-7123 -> 1.02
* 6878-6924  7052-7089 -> 1.02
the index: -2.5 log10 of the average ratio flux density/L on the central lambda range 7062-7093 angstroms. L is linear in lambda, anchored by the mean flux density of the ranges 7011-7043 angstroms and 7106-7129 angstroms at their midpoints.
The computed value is -0.01 mag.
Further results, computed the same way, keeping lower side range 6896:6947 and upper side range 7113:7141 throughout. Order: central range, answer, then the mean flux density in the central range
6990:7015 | 0.00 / 12.8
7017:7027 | 0.04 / 12.3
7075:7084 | -0.01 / 12.8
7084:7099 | -0.01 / 12.8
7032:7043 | 0.02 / 12.5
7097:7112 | 0.00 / 12.5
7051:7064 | -0.03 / 13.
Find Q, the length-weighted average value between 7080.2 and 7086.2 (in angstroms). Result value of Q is 12.7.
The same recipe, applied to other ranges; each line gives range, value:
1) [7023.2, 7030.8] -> 12.2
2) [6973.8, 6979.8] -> 13.4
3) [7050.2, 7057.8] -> 12.7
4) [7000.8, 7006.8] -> 12.9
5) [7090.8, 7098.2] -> 12.8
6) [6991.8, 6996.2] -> 13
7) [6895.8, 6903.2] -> 13.7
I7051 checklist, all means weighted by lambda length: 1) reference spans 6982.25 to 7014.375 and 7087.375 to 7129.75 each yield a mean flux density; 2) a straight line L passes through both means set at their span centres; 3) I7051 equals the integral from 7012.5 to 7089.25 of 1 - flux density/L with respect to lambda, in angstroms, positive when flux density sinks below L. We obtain 0.1 angstroms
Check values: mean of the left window 12.8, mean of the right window 12.6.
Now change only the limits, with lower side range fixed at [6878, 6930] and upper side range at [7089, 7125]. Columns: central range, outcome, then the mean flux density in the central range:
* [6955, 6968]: -0.1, 13.1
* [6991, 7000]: 0.0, 12.9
